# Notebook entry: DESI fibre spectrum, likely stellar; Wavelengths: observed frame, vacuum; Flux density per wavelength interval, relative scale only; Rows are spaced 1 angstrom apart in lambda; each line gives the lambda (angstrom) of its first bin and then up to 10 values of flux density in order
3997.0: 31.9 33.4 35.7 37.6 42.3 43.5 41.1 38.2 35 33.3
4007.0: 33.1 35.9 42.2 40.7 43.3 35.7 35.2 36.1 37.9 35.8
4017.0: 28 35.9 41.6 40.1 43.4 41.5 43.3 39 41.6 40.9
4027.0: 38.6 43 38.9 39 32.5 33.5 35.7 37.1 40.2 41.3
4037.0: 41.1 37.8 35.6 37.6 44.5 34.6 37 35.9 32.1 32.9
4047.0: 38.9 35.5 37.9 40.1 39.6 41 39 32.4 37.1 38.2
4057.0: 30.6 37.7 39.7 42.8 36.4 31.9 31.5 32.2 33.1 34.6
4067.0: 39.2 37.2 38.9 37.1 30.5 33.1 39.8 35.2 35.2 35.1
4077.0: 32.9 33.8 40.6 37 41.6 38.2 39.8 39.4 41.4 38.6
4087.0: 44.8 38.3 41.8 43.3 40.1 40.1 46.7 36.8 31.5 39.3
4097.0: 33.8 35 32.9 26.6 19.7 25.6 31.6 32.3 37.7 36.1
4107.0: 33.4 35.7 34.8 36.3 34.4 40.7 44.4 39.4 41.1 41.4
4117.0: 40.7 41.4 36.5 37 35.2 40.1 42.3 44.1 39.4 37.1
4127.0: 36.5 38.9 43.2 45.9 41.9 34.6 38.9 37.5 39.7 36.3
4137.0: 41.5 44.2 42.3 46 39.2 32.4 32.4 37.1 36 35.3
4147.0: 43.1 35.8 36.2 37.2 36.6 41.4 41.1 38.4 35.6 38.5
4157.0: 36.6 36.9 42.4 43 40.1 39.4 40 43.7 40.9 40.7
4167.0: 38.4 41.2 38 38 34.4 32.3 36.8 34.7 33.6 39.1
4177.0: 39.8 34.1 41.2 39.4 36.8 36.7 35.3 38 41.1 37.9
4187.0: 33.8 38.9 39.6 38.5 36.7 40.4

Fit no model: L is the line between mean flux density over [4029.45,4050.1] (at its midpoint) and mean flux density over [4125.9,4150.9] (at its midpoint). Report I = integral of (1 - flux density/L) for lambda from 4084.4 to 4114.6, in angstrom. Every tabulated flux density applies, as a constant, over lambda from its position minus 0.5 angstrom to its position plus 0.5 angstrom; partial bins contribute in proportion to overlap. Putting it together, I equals 1.31 angstrom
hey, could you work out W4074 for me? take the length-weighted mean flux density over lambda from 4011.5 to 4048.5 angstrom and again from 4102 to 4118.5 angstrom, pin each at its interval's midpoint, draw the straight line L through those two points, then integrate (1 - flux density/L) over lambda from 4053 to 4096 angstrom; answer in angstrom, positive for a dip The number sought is 0.2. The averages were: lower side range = 37.8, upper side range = 37.2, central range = 37.3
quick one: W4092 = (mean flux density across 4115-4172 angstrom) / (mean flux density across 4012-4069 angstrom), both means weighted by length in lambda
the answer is 1.05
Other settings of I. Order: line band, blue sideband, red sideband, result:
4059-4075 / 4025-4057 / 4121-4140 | 1.1 angstrom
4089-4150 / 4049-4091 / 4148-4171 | 1.0 angstrom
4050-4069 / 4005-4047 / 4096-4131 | 0.5 angstrom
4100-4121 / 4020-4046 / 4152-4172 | 1.7 angstrom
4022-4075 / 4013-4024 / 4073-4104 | 0.4 angstrom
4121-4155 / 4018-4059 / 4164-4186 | -1.0 angstrom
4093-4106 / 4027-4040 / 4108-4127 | 2.1 angstrom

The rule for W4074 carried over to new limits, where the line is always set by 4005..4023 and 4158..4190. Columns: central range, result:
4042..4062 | 0.5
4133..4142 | -0.5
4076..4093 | -0.7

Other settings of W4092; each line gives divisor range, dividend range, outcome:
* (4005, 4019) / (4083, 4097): 1.09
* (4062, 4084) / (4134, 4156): 1.07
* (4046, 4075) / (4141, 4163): 1.04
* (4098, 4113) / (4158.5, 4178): 1.17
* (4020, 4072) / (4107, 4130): 1.04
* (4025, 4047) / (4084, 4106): 0.96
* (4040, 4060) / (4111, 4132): 1.08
